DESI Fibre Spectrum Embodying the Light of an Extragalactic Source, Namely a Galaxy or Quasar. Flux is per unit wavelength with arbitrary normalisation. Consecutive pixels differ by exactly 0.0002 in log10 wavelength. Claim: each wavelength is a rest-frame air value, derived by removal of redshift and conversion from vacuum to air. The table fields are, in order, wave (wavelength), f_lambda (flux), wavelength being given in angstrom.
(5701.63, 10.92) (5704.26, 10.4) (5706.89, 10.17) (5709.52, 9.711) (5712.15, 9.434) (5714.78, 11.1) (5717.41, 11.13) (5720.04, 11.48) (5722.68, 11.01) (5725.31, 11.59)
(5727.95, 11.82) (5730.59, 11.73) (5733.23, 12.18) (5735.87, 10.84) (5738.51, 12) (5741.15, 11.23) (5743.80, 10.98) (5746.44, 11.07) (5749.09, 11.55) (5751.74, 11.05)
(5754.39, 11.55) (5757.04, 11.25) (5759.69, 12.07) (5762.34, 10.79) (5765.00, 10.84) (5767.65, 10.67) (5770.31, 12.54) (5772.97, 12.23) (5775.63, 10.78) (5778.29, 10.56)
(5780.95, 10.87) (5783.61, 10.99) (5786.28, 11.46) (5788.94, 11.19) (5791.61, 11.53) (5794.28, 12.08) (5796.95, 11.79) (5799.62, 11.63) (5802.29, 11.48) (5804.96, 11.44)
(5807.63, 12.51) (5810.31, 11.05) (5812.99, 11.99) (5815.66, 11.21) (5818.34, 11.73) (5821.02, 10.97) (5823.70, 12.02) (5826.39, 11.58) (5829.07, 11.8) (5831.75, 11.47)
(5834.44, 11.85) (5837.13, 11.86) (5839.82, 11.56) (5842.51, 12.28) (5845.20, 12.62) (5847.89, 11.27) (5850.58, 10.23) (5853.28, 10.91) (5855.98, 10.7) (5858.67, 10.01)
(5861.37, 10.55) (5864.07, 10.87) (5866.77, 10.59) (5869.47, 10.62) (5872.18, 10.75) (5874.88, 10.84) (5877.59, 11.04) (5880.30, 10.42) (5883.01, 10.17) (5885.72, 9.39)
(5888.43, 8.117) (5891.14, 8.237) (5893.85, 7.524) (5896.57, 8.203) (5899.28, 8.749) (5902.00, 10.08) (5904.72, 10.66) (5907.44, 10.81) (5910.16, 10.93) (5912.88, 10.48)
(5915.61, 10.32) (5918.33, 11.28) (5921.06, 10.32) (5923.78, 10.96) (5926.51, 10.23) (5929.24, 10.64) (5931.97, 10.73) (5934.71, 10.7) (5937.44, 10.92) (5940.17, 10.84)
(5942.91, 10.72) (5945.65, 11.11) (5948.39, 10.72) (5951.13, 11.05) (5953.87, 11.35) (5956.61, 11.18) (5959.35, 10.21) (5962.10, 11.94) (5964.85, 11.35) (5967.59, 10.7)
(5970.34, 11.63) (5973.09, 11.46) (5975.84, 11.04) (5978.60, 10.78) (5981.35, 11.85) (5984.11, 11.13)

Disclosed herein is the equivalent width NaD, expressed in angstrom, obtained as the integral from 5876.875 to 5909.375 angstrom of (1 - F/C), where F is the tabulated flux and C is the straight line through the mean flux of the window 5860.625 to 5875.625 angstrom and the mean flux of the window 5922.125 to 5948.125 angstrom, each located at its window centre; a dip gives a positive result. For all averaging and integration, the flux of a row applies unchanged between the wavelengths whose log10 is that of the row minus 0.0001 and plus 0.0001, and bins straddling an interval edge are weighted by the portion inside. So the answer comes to 3.9 angstrom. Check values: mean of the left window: 10.7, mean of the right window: 10.8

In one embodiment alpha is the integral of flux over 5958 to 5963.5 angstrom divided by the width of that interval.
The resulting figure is 11.1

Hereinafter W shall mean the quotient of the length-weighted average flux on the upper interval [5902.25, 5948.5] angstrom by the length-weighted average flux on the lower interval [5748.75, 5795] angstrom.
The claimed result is 0.95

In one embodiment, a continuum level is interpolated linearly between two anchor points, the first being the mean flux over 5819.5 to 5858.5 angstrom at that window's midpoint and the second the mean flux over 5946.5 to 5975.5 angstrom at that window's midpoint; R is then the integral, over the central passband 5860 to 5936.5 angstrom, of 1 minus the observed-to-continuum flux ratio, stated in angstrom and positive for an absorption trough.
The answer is 7.83 angstrom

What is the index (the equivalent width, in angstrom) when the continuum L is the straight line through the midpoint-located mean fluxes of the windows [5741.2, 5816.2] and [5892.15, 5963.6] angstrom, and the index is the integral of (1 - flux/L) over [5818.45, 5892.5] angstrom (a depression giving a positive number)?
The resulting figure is 0.5 angstrom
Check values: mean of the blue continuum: 11.4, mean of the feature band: 10.9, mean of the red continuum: 10.5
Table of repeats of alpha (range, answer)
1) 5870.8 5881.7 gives 10.8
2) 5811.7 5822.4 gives 11.5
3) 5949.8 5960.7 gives 11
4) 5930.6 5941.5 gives 10.8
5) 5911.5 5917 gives 10.4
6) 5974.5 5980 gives 10.9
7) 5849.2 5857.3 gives 10.6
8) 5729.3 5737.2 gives 11.6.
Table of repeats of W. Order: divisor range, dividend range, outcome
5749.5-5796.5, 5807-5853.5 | 1.02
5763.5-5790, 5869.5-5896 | 0.86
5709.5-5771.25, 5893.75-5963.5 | 0.94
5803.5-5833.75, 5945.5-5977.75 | 0.96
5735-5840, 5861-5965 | 0.91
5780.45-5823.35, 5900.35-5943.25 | 0.92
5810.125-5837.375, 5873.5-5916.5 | 0.84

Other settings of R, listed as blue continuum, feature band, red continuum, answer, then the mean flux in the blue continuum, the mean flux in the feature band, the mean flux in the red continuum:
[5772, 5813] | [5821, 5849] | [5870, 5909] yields -2.96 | 11.4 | 11.8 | 9.67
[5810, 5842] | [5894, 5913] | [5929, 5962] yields 2.30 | 11.6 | 9.8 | 10.9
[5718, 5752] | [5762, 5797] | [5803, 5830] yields 0.70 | 11.4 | 11.3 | 11.6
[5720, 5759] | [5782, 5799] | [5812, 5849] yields 0.14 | 11.4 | 11.5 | 11.7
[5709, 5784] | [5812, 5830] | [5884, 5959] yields -1.33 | 11.2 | 11.6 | 10.2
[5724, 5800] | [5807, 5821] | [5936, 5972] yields -0.34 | 11.4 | 11.6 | 11.1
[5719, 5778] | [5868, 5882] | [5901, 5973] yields 0.40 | 11.4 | 10.7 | 10.9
